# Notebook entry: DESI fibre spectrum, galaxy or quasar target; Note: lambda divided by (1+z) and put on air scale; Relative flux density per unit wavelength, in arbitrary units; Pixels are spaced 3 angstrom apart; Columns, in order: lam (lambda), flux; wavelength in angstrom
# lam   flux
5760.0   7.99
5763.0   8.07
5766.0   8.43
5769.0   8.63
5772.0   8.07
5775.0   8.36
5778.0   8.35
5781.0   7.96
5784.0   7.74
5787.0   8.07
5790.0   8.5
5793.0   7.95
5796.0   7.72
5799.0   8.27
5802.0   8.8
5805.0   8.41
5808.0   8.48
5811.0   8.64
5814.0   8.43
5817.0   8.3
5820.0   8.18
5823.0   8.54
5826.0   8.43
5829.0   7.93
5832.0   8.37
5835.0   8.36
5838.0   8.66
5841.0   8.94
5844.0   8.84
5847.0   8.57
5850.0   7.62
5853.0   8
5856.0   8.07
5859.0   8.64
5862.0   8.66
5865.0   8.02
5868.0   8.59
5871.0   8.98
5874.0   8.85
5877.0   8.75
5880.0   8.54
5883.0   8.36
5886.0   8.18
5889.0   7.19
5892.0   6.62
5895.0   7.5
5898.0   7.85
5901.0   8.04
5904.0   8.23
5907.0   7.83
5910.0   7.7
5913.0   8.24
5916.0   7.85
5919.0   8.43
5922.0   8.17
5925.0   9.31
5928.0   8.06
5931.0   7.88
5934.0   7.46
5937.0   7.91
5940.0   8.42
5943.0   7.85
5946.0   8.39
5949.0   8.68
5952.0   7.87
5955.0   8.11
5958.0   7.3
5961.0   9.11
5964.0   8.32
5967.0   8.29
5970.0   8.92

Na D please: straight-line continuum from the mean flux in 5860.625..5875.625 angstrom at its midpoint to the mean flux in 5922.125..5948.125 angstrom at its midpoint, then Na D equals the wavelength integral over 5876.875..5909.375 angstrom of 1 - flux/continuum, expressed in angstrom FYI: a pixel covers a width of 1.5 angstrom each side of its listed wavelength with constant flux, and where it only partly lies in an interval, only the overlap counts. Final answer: 2.2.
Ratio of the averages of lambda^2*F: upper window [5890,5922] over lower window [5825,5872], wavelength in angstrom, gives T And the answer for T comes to 0.95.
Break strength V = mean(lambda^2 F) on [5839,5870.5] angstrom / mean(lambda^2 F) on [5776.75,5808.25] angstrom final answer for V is 1.05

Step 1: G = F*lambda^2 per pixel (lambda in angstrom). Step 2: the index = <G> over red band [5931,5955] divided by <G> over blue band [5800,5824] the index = 1.0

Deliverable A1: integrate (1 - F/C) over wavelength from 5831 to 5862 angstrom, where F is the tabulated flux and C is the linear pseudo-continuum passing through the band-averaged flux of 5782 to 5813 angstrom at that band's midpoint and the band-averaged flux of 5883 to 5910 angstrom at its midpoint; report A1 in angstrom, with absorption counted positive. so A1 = -1.7 angstrom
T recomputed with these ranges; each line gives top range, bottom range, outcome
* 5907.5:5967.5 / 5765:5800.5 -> 1.05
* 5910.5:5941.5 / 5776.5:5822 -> 1.03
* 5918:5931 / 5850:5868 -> 1.04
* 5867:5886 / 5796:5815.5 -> 1.05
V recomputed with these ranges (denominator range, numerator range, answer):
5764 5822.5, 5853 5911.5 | 1.01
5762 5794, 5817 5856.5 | 1.04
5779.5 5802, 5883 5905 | 0.99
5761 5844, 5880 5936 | 0.99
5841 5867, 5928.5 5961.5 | 1.00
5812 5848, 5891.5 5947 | 0.98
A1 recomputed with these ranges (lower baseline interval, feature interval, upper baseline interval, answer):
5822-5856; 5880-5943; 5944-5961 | 2.0 angstrom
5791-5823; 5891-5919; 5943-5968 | 1.5 angstrom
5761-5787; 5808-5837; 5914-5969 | -0.6 angstrom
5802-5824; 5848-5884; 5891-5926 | -1.0 angstrom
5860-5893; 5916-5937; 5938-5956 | 0.2 angstrom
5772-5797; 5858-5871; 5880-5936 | -0.9 angstrom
